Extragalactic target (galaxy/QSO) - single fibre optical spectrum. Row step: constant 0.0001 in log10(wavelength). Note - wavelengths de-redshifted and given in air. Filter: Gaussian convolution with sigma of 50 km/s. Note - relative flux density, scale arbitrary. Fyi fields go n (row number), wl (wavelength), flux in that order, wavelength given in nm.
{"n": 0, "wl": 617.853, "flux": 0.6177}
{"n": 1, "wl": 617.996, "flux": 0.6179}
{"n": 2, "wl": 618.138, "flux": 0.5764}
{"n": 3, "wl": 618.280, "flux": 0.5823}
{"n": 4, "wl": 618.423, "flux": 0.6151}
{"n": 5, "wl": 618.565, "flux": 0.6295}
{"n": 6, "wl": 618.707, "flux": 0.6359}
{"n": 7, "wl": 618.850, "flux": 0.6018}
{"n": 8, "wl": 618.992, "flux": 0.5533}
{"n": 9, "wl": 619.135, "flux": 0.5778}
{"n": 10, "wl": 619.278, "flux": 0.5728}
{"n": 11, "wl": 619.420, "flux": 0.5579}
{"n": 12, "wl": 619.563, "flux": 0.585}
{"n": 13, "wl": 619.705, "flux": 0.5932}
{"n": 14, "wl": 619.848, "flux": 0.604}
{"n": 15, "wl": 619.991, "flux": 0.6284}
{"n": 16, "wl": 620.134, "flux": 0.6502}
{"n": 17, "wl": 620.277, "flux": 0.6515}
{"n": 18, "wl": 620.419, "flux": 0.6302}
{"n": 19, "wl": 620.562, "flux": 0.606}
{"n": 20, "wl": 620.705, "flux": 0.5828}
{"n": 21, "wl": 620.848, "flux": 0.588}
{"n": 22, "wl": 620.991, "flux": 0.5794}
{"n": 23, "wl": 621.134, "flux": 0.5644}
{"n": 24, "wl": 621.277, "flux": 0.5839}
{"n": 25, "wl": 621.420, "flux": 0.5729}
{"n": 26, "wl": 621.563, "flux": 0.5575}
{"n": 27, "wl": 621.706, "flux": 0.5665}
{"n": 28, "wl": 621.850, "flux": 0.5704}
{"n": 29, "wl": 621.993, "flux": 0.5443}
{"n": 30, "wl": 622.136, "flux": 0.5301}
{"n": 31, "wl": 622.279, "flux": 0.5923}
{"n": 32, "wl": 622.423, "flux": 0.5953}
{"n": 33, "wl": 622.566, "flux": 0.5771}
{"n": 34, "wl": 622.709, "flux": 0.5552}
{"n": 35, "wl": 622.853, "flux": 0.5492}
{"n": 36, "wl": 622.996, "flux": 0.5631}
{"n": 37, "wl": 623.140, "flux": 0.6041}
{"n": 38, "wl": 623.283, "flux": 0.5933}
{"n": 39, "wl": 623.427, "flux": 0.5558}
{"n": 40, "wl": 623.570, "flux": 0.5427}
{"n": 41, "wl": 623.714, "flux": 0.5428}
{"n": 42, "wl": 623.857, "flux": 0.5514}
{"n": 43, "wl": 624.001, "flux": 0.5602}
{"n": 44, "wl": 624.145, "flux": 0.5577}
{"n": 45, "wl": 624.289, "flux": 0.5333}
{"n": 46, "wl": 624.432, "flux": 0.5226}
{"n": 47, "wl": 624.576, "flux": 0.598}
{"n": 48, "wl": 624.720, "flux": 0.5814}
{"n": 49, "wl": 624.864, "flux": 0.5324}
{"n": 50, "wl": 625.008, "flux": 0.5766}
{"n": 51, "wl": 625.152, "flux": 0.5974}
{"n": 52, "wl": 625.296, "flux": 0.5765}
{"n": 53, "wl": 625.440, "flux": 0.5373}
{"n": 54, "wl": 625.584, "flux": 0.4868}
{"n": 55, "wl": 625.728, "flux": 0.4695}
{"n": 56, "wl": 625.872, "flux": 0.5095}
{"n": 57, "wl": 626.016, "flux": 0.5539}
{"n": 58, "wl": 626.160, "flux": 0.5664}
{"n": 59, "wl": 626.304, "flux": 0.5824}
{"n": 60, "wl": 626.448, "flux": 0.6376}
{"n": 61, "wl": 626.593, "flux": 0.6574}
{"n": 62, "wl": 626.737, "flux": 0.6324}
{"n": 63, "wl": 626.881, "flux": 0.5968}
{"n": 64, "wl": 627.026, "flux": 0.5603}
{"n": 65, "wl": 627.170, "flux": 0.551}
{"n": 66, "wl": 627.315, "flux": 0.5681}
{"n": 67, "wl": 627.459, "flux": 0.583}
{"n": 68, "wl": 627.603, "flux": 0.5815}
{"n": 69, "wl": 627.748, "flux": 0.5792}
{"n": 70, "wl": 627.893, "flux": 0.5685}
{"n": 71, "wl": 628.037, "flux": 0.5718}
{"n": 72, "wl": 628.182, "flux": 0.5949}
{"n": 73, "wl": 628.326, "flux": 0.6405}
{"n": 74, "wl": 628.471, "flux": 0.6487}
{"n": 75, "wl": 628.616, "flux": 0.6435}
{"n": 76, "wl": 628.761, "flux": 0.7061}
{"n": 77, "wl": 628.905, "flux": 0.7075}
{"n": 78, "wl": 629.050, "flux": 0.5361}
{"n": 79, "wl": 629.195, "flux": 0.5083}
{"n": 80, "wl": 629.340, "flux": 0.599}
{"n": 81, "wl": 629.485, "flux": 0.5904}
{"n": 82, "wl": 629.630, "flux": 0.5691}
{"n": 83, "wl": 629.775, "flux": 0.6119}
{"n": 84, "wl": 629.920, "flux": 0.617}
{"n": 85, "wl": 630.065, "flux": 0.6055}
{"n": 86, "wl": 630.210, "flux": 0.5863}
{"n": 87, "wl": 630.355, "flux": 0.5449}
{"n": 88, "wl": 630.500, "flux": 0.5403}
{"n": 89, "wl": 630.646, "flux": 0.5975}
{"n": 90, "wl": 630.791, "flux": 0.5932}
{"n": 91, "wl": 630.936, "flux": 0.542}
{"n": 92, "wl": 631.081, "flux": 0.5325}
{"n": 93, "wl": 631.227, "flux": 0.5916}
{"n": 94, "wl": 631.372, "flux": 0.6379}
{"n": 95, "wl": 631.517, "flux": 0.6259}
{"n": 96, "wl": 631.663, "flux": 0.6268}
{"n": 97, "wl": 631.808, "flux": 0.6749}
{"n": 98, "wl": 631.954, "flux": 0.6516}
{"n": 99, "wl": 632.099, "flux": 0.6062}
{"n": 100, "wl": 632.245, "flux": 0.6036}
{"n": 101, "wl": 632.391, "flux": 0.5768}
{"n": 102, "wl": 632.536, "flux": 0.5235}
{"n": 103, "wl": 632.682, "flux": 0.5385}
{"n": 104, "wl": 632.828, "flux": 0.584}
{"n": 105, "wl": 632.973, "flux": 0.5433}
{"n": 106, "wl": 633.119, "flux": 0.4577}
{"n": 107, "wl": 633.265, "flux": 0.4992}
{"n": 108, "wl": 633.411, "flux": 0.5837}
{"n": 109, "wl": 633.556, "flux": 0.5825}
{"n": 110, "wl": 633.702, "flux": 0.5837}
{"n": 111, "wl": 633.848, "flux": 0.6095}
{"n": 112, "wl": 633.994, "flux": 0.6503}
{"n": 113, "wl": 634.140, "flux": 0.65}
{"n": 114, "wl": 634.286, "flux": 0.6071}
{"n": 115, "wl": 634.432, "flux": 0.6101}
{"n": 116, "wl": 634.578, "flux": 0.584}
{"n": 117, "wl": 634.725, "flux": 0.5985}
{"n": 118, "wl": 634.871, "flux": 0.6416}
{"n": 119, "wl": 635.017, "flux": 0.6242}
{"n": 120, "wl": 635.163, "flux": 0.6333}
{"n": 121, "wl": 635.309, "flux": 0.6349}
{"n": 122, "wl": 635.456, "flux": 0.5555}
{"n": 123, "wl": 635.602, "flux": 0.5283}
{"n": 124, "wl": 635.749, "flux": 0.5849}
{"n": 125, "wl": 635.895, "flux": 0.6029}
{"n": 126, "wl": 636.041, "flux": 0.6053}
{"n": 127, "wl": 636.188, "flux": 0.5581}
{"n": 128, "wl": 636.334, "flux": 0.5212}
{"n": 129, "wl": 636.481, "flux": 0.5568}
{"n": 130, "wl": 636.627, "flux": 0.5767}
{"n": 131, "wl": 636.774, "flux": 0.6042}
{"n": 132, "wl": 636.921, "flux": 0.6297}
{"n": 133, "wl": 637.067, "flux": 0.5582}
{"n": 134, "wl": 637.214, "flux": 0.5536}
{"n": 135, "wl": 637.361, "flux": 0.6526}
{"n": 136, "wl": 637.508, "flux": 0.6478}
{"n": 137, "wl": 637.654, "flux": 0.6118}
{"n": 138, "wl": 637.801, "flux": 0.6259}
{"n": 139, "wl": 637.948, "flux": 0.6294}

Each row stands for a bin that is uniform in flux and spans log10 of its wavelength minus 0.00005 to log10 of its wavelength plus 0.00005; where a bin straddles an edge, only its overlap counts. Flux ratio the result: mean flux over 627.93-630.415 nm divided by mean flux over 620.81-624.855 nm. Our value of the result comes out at 1.1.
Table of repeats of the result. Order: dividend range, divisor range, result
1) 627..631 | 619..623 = 1.01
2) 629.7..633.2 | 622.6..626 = 1.06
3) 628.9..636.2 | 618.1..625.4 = 1.02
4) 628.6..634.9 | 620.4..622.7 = 1.03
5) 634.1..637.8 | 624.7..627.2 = 1.05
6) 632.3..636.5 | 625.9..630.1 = 0.97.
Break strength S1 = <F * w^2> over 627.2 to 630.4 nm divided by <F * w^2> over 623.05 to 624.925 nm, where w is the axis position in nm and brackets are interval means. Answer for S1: 1.09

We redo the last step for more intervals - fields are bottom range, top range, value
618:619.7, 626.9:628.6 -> 1.02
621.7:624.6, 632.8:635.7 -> 1.09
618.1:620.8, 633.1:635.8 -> 1.03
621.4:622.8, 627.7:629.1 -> 1.12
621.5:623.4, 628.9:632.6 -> 1.07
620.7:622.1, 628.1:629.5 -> 1.11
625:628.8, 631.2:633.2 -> 1.03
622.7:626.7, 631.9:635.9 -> 1.08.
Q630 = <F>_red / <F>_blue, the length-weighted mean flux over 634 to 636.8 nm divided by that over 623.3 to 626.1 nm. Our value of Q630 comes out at 1.1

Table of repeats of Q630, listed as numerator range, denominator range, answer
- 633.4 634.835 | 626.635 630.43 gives 1.02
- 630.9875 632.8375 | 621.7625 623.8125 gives 1.06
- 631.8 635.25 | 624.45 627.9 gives 1.04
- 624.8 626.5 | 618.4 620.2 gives 0.92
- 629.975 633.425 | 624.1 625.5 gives 1.03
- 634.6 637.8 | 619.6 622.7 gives 1.01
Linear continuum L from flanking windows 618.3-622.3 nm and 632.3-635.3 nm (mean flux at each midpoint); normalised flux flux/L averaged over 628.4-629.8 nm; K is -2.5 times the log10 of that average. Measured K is -0.05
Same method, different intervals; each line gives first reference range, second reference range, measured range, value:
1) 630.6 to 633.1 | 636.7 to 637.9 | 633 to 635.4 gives 0.00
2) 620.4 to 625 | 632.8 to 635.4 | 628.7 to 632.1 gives -0.03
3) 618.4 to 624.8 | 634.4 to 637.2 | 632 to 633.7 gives 0.06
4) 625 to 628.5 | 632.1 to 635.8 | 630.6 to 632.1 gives -0.05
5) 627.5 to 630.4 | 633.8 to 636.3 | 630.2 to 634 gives 0.04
